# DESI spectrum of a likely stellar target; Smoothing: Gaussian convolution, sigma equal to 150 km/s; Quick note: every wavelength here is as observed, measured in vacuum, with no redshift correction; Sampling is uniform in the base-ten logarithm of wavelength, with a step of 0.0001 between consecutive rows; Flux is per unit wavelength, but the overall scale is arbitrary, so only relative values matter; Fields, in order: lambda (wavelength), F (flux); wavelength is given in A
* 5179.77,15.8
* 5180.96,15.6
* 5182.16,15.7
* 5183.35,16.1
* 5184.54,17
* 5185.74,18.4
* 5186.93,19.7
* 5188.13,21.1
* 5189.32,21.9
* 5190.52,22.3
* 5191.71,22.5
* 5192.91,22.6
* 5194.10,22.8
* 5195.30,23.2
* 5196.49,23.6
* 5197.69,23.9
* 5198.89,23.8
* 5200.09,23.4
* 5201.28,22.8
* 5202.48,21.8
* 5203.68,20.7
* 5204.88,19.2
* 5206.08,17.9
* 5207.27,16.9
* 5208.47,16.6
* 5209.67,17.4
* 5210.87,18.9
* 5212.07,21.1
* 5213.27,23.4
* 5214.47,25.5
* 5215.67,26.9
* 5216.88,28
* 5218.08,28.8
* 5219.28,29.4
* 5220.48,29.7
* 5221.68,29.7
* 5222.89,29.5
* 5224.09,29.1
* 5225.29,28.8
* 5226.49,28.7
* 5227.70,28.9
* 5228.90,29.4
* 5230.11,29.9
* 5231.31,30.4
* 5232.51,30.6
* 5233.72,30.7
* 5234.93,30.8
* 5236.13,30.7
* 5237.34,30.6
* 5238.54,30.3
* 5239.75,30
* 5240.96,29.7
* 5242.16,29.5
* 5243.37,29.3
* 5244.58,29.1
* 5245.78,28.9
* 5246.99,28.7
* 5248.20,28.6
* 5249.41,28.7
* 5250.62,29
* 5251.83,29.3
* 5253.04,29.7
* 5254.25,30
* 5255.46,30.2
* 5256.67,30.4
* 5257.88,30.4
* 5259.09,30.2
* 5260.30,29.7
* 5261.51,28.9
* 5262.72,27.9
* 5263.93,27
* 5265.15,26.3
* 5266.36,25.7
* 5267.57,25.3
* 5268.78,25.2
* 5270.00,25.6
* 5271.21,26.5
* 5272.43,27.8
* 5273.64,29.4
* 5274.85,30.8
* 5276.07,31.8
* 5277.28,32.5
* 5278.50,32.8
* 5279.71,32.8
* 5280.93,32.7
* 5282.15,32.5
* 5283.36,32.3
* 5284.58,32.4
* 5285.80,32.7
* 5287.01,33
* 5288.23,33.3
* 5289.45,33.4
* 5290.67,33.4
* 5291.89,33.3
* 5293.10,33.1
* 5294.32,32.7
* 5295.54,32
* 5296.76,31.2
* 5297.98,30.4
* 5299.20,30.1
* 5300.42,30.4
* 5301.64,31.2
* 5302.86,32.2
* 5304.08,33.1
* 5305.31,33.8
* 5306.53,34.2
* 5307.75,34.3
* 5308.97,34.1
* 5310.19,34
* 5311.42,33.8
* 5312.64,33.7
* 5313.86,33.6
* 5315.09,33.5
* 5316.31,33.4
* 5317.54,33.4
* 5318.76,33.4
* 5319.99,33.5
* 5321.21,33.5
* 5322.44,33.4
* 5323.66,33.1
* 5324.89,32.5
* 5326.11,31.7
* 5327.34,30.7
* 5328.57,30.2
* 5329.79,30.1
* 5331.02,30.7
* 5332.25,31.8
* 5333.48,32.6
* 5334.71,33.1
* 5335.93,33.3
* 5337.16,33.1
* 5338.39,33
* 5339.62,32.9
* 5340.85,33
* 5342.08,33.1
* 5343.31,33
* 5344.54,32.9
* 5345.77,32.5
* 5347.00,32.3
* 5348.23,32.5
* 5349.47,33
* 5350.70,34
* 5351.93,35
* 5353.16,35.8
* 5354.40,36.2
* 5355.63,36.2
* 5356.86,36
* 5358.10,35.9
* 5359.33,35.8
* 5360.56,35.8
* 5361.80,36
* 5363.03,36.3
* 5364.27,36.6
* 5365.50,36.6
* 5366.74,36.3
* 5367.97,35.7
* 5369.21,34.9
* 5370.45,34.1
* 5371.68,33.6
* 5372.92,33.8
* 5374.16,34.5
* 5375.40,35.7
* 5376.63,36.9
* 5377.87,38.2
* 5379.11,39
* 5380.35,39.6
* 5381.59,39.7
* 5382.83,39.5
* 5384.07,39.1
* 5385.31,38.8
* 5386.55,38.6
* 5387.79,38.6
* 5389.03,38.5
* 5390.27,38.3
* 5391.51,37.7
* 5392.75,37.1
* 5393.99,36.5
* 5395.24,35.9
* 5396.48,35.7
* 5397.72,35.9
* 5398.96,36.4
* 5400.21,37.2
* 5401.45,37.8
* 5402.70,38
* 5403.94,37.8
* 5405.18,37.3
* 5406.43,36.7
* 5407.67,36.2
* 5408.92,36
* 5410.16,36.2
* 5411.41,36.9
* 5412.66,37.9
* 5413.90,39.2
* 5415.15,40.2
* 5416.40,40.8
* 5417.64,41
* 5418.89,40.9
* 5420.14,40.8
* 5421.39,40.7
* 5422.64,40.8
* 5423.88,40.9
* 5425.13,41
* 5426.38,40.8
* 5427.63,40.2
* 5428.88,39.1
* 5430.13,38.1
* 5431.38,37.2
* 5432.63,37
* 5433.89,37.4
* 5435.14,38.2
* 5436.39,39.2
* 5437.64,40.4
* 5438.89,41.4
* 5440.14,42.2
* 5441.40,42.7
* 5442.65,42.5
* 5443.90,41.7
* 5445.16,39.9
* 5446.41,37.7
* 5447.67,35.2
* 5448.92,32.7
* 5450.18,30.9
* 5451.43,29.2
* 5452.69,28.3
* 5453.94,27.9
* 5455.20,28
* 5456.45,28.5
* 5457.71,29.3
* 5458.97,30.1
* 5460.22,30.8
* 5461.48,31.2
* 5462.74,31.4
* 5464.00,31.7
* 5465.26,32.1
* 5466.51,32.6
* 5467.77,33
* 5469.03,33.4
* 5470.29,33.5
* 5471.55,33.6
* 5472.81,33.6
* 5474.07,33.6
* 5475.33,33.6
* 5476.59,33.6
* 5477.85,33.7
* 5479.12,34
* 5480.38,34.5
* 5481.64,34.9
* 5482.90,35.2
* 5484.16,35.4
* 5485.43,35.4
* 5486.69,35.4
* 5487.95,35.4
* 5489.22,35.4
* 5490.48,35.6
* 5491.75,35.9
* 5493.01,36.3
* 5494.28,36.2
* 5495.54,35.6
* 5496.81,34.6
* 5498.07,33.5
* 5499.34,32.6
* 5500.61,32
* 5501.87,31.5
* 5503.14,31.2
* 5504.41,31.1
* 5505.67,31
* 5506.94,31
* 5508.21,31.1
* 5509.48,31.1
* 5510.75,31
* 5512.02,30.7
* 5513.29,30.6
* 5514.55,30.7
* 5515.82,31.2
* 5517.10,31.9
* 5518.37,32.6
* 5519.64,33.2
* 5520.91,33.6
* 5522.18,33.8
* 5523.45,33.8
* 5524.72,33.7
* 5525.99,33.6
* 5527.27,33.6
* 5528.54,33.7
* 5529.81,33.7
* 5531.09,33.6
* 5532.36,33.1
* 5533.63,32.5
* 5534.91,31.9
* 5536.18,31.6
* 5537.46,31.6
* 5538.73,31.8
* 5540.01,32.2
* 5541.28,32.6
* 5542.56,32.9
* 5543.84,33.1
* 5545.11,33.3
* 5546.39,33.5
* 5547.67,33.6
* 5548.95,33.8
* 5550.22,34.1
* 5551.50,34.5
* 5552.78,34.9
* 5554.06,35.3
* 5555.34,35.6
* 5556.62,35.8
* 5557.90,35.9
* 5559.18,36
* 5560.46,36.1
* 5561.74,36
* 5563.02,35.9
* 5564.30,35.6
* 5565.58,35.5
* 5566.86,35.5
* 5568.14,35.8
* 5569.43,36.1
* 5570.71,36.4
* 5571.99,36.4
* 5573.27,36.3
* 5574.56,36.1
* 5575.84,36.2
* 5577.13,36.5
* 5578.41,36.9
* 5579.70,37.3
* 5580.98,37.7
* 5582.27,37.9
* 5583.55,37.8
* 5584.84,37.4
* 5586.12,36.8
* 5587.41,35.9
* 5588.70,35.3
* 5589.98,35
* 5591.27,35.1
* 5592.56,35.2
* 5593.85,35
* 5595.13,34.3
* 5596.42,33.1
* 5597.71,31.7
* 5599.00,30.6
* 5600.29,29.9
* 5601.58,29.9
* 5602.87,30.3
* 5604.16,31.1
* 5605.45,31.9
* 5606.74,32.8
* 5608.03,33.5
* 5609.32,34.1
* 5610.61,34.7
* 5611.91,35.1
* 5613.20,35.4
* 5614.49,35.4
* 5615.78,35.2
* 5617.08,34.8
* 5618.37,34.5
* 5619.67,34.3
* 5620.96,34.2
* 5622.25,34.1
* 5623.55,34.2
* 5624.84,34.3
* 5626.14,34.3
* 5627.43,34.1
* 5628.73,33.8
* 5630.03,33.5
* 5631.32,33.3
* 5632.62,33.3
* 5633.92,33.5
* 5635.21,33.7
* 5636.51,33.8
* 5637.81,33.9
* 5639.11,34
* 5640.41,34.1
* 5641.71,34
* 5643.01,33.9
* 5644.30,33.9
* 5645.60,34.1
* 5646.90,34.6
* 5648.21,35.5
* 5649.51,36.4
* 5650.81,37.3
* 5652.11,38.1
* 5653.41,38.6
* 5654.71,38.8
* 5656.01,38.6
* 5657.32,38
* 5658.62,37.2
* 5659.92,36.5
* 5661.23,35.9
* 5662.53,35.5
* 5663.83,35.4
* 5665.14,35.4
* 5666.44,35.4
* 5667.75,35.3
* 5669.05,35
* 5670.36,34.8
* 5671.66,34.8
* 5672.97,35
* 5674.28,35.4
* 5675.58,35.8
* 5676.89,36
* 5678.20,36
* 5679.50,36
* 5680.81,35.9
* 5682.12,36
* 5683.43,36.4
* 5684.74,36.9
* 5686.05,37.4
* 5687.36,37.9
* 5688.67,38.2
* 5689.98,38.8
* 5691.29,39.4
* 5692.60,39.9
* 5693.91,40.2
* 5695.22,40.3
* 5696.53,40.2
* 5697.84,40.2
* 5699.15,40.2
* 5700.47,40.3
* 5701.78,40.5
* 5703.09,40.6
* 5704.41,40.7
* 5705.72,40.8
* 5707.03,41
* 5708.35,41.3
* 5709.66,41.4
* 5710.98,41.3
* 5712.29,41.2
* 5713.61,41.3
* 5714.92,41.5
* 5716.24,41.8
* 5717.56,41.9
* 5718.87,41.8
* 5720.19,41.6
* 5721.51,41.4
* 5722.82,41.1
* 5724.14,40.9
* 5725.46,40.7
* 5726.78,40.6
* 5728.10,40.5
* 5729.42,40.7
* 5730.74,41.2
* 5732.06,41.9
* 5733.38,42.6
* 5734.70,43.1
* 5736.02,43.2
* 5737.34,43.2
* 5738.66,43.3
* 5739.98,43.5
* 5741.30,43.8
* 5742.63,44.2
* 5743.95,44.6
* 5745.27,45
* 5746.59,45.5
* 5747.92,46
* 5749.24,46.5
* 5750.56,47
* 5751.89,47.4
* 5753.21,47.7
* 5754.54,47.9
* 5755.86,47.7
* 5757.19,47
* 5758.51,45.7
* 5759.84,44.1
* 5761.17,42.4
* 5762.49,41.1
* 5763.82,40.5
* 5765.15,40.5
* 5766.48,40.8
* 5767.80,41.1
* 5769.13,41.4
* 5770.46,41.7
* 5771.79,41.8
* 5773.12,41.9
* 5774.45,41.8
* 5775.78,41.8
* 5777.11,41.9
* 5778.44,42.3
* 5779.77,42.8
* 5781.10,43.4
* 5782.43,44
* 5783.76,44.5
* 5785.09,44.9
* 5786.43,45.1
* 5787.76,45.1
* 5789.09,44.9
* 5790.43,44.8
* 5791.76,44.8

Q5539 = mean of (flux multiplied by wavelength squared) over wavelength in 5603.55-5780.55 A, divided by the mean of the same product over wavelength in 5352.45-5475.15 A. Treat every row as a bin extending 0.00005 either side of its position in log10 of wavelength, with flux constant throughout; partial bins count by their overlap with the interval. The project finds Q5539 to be 1.18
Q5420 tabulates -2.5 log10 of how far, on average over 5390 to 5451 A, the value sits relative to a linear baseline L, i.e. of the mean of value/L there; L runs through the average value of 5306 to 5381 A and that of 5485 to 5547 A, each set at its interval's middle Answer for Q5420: -0.14 mag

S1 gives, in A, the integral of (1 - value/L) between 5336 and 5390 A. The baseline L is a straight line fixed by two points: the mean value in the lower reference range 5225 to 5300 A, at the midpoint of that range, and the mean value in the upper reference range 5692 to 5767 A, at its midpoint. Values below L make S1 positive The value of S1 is -4.7 A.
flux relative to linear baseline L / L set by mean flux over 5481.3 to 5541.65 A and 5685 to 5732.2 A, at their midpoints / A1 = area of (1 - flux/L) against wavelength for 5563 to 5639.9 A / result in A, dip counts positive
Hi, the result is 3.9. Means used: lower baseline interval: 33.1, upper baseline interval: 40.5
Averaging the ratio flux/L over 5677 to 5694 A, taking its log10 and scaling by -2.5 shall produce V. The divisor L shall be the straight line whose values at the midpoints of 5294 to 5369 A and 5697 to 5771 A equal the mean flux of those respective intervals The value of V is 0.11 mag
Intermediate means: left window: 33.4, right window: 42.6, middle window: 37.5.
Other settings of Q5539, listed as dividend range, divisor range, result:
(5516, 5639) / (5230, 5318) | 1.24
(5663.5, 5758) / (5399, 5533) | 1.27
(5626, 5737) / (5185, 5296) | 1.61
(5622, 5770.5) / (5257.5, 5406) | 1.33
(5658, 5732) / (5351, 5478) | 1.18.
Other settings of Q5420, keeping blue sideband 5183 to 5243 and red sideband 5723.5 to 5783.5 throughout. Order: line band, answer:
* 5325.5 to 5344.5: -0.11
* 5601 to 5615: 0.16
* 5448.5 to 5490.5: 0.04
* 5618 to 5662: 0.13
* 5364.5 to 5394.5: -0.21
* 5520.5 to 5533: 0.06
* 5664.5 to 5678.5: 0.15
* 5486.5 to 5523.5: 0.06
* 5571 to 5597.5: 0.04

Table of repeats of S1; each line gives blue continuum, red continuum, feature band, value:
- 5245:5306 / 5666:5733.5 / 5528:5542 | 1.3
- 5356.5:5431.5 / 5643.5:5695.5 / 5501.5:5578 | 7.2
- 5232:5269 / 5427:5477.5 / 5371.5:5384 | -1.7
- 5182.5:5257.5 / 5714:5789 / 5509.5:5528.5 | 1.7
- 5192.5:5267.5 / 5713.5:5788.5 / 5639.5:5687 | 5.2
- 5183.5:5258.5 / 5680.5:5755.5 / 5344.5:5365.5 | -3.3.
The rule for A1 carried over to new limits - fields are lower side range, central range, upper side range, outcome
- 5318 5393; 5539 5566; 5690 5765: 3.0 A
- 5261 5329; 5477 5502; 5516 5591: -0.6 A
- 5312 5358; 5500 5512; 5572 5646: 1.0 A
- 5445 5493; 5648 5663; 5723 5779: 0.9 A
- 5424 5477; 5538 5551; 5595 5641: 0.4 A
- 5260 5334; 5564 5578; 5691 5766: 0.9 A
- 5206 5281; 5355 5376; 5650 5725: -3.1 A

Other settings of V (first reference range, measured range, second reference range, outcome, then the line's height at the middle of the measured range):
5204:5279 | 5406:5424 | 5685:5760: -0.18 mag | 33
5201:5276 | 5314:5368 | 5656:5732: -0.13 mag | 29.9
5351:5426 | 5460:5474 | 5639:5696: 0.14 mag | 37.2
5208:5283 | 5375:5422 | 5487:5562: -0.22 mag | 31.2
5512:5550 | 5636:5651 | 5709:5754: 0.12 mag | 38.5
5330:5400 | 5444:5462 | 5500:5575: 0.09 mag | 34.5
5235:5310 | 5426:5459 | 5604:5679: -0.11 mag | 32.6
